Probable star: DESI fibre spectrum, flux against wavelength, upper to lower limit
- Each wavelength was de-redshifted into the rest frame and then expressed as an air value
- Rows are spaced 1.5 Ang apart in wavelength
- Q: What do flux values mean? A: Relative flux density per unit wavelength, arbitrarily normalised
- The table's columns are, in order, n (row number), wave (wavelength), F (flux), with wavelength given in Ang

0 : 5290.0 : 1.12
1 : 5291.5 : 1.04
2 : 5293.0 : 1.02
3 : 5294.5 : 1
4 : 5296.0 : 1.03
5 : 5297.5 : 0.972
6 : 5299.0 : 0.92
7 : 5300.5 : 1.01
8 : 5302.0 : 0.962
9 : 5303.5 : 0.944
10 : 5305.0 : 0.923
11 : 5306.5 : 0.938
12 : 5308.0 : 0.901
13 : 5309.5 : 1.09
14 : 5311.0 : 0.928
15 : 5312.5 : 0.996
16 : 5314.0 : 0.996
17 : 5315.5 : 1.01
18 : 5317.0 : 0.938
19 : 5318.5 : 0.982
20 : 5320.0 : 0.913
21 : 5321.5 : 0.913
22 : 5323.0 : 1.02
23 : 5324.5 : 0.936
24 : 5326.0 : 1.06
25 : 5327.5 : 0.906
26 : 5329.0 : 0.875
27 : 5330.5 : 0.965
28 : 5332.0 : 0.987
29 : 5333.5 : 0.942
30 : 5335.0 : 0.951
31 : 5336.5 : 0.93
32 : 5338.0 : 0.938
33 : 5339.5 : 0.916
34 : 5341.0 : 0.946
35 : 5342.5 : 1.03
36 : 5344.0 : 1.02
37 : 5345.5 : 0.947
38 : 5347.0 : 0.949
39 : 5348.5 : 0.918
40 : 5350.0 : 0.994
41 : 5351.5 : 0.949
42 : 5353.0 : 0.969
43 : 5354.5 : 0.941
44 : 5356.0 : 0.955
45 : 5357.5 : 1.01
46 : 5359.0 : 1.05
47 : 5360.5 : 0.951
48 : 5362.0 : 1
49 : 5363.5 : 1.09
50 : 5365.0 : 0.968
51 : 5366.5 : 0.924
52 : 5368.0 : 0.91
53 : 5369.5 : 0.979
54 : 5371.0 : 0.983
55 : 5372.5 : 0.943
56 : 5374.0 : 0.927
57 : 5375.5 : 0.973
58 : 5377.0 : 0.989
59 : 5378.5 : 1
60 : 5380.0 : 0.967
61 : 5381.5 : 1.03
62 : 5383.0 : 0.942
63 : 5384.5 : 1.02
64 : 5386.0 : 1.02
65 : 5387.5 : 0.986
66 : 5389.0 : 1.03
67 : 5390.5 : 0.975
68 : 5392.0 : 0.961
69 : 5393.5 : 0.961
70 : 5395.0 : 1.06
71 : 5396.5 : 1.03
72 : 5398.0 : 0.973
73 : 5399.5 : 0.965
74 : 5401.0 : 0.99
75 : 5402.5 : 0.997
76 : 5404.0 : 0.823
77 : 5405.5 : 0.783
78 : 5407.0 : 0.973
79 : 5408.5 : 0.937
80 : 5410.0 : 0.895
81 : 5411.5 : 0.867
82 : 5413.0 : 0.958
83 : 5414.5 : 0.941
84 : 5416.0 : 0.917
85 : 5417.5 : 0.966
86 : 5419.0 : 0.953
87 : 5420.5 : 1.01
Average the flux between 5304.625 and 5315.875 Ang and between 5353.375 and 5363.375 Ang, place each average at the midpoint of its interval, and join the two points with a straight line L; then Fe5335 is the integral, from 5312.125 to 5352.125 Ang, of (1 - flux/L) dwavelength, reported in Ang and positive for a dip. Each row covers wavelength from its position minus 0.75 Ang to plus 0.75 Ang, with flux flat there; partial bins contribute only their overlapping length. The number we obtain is 0.9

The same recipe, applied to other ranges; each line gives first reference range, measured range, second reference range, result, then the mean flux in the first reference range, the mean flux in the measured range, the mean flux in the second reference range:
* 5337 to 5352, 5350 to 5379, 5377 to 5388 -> 0.1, 0.96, 0.975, 0.995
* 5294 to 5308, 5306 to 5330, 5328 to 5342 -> -0.3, 0.962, 0.963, 0.94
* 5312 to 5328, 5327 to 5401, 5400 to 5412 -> -2.6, 0.971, 0.973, 0.91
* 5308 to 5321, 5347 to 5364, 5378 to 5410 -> -0.1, 0.976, 0.981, 0.97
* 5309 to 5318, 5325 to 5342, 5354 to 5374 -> 0.6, 0.99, 0.948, 0.976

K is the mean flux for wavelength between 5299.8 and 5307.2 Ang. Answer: 0.955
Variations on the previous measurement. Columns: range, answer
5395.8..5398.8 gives 1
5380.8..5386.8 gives 1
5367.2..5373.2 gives 0.954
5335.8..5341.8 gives 0.933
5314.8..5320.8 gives 0.96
